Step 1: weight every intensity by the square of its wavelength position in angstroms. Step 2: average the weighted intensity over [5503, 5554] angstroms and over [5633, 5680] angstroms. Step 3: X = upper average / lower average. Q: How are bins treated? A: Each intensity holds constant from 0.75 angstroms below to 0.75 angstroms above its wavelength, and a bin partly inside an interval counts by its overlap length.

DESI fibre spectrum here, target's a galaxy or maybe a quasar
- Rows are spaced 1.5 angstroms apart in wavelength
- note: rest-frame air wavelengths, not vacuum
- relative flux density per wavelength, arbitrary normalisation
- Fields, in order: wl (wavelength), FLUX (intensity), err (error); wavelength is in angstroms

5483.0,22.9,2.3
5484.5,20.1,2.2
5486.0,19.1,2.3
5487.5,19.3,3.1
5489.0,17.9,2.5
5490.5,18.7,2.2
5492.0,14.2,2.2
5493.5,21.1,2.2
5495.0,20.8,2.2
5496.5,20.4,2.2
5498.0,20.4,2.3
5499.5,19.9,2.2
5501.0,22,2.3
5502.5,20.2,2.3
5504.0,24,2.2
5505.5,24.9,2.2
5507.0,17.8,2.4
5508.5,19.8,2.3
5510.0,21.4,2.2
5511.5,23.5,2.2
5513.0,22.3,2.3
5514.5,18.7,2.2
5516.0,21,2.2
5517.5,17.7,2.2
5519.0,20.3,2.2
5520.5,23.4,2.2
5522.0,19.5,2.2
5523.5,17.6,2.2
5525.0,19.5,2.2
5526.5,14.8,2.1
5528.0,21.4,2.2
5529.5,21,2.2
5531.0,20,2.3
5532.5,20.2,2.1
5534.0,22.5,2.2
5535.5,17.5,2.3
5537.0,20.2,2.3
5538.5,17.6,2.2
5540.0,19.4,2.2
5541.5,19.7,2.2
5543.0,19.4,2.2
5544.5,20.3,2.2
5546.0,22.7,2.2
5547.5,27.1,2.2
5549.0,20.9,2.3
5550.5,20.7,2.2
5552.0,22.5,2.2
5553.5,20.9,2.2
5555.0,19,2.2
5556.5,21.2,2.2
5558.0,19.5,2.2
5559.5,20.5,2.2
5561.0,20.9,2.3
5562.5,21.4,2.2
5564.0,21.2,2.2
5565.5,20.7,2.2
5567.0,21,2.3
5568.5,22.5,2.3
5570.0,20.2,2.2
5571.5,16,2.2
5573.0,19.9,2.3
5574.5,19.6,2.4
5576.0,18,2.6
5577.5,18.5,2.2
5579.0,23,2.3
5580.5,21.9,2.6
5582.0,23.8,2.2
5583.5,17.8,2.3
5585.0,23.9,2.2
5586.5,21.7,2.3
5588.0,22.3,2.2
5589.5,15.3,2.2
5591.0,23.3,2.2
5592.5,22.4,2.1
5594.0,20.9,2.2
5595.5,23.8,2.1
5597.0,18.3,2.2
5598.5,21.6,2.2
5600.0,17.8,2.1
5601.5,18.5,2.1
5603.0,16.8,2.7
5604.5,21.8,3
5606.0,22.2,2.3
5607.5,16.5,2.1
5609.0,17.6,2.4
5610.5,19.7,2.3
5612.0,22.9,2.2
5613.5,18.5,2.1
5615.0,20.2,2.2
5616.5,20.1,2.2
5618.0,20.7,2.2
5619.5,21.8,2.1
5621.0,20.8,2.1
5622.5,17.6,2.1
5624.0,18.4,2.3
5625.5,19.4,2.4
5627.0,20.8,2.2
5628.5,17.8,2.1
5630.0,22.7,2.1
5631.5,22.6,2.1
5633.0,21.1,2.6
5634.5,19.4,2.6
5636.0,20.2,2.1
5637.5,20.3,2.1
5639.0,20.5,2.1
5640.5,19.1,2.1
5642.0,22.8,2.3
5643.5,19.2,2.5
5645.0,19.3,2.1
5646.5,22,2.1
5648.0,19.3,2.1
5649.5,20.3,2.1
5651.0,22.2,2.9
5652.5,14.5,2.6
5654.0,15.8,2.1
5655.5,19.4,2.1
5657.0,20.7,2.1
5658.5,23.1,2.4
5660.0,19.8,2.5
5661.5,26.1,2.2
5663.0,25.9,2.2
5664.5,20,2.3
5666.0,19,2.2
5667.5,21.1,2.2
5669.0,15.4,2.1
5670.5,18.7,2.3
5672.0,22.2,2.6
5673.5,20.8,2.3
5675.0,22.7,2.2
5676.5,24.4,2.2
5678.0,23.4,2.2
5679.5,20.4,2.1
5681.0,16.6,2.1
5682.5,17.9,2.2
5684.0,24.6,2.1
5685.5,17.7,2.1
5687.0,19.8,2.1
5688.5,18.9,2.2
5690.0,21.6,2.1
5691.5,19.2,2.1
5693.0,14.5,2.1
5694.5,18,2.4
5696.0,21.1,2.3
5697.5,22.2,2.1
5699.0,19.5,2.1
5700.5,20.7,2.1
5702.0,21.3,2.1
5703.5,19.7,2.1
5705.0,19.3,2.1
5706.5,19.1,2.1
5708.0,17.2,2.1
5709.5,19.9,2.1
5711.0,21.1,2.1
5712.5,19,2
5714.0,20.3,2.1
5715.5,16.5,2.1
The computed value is 1.0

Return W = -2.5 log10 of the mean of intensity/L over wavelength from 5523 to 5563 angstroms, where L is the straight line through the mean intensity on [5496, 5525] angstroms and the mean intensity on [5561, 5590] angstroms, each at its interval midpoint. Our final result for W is 0.016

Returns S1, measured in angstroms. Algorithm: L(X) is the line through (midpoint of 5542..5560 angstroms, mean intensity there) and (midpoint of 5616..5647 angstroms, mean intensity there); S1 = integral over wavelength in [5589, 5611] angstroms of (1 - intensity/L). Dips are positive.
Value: 0.9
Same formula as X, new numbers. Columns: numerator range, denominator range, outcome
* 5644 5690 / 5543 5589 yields 1.01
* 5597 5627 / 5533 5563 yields 0.97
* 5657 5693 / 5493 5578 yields 1.06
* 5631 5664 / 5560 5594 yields 1.02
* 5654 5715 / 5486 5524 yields 1.06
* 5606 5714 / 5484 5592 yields 1.03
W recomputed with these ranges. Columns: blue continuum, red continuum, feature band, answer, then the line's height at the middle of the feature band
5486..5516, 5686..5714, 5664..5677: -0.040 mag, 19.7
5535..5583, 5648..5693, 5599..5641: 0.030 mag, 20.4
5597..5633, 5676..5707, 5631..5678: -0.037 mag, 19.9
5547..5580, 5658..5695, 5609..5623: 0.022 mag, 20.6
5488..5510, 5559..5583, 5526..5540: 0.044 mag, 20.4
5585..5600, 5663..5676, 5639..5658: 0.051 mag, 20.6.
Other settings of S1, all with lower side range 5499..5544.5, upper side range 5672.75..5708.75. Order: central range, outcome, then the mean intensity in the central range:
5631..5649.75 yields -0.33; 20.4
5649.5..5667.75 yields -0.49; 20.6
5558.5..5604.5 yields -0.69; 20.5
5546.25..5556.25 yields -0.82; 21.9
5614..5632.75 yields -0.12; 20.2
